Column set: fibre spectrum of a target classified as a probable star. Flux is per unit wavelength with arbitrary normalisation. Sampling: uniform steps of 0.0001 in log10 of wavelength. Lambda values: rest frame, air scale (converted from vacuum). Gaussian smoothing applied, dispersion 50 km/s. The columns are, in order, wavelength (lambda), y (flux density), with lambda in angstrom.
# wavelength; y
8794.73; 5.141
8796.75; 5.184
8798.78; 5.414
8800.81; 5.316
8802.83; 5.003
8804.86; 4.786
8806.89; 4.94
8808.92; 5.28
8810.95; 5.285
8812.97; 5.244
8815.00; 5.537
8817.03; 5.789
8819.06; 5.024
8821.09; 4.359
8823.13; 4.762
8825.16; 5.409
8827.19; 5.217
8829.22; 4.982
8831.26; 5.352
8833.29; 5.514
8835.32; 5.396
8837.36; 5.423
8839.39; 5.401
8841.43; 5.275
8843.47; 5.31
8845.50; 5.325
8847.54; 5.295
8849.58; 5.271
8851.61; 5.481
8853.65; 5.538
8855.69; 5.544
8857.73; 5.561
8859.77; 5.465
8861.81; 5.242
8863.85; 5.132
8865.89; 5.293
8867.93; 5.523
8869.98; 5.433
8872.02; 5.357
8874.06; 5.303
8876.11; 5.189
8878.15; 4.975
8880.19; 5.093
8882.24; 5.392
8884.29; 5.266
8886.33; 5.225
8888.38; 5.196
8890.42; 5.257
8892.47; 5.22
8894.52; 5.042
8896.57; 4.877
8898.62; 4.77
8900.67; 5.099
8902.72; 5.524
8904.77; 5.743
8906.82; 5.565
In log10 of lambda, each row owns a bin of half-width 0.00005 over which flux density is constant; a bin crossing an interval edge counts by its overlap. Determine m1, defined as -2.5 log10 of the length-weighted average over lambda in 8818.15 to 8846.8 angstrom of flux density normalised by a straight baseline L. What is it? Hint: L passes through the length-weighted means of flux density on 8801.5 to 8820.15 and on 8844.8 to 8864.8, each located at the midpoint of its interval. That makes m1 0.02 mag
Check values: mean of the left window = 5.21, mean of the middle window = 5.2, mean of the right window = 5.39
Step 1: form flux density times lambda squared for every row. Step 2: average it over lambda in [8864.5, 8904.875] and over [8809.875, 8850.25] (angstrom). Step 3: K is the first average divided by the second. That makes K 1.01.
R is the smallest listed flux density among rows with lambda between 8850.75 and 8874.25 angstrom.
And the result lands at 5.132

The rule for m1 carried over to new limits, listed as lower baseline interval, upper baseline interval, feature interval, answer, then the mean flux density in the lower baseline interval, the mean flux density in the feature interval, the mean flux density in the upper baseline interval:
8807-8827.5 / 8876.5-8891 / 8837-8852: -0.03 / 5.18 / 5.34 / 5.2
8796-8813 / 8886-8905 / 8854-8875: -0.05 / 5.16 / 5.39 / 5.17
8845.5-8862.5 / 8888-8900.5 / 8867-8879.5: -0.01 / 5.42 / 5.29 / 5.06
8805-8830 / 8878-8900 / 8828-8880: -0.04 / 5.14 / 5.34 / 5.12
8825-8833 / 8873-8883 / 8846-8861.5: -0.04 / 5.25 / 5.44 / 5.19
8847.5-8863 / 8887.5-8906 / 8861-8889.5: 0.01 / 5.43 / 5.26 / 5.2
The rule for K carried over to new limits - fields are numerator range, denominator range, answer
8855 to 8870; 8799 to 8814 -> 1.06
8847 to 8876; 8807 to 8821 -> 1.03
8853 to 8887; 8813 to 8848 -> 1.02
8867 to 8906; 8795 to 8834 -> 1.03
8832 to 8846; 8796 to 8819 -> 1.03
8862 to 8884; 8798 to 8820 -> 1.02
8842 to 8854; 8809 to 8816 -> 1.01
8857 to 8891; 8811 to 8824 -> 1.04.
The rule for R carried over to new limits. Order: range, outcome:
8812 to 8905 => 4.359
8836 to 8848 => 5.275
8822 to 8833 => 4.762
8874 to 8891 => 4.975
